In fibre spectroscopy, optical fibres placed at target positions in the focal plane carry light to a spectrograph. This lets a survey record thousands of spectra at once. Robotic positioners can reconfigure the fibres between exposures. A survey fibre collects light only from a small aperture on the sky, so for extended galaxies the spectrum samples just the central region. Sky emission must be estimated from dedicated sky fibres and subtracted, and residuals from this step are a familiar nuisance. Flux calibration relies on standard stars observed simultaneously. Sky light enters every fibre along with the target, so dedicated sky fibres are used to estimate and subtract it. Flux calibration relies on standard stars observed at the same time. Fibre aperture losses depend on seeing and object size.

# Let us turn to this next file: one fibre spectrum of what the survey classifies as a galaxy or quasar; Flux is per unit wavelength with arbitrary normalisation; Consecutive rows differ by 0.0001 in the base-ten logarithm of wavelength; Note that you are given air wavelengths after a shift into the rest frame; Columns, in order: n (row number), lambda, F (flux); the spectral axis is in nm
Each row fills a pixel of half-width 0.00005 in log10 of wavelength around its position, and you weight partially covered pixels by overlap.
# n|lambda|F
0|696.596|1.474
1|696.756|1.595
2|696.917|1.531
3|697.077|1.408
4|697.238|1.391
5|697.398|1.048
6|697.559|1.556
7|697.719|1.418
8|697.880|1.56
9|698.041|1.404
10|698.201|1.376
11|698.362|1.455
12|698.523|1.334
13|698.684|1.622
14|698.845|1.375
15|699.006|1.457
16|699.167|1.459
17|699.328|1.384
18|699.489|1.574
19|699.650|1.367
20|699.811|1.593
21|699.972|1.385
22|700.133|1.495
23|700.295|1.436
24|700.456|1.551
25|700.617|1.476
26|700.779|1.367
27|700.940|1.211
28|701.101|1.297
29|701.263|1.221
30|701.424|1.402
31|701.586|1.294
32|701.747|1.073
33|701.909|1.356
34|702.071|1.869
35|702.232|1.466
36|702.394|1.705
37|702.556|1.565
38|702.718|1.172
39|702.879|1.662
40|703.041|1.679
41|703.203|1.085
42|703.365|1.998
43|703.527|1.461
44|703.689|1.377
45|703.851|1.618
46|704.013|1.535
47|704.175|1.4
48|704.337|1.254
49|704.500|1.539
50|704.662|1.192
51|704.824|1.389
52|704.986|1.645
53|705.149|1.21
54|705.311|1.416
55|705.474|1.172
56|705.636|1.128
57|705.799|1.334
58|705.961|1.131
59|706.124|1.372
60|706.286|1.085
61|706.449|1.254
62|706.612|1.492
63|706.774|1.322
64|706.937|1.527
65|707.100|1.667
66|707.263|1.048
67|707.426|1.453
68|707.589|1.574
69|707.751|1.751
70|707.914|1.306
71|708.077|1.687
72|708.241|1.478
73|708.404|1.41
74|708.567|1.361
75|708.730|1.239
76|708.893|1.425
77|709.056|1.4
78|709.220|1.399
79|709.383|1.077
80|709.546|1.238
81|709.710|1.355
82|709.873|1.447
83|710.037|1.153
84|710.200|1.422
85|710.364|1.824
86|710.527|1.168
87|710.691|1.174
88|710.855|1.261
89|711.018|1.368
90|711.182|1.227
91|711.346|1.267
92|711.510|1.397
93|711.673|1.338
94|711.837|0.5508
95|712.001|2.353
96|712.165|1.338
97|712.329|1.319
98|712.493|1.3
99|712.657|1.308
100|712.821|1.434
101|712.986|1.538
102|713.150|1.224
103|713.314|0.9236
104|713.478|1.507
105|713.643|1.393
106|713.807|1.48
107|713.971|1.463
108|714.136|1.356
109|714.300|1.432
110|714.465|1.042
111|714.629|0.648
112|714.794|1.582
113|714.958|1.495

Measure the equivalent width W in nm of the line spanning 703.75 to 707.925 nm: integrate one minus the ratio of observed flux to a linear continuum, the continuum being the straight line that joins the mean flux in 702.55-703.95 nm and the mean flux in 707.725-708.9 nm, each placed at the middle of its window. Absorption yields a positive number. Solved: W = 0.28 nm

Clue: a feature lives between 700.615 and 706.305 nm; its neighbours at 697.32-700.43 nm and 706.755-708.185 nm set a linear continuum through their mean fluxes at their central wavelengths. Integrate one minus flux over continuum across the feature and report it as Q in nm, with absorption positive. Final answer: 0.269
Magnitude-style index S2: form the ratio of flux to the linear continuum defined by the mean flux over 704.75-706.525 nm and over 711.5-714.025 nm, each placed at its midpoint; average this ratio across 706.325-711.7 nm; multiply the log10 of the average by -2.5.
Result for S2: -0.044 mag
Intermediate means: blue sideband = 1.28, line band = 1.38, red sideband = 1.37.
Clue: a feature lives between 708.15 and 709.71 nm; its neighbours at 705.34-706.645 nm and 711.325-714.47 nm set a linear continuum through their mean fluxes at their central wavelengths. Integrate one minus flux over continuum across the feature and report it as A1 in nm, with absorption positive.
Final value -0.06 nm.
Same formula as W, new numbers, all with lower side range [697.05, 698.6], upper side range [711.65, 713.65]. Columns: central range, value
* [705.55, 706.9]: 0.093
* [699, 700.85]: -0.100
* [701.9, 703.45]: -0.209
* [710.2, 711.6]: 0.012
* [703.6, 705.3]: -0.053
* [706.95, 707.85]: -0.088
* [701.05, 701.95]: 0.074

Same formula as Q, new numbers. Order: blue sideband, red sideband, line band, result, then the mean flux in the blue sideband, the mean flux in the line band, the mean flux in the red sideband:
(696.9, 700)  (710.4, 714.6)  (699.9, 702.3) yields 0.034 nm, 1.43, 1.39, 1.32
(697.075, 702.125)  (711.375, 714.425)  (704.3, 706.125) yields 0.100 nm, 1.41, 1.31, 1.36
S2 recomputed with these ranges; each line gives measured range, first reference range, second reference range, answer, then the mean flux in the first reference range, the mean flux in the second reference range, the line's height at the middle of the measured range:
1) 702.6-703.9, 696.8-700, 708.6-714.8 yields -0.083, 1.44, 1.32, 1.4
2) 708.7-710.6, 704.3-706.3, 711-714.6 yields -0.023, 1.31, 1.33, 1.32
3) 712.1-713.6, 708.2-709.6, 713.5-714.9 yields -0.004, 1.33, 1.31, 1.32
